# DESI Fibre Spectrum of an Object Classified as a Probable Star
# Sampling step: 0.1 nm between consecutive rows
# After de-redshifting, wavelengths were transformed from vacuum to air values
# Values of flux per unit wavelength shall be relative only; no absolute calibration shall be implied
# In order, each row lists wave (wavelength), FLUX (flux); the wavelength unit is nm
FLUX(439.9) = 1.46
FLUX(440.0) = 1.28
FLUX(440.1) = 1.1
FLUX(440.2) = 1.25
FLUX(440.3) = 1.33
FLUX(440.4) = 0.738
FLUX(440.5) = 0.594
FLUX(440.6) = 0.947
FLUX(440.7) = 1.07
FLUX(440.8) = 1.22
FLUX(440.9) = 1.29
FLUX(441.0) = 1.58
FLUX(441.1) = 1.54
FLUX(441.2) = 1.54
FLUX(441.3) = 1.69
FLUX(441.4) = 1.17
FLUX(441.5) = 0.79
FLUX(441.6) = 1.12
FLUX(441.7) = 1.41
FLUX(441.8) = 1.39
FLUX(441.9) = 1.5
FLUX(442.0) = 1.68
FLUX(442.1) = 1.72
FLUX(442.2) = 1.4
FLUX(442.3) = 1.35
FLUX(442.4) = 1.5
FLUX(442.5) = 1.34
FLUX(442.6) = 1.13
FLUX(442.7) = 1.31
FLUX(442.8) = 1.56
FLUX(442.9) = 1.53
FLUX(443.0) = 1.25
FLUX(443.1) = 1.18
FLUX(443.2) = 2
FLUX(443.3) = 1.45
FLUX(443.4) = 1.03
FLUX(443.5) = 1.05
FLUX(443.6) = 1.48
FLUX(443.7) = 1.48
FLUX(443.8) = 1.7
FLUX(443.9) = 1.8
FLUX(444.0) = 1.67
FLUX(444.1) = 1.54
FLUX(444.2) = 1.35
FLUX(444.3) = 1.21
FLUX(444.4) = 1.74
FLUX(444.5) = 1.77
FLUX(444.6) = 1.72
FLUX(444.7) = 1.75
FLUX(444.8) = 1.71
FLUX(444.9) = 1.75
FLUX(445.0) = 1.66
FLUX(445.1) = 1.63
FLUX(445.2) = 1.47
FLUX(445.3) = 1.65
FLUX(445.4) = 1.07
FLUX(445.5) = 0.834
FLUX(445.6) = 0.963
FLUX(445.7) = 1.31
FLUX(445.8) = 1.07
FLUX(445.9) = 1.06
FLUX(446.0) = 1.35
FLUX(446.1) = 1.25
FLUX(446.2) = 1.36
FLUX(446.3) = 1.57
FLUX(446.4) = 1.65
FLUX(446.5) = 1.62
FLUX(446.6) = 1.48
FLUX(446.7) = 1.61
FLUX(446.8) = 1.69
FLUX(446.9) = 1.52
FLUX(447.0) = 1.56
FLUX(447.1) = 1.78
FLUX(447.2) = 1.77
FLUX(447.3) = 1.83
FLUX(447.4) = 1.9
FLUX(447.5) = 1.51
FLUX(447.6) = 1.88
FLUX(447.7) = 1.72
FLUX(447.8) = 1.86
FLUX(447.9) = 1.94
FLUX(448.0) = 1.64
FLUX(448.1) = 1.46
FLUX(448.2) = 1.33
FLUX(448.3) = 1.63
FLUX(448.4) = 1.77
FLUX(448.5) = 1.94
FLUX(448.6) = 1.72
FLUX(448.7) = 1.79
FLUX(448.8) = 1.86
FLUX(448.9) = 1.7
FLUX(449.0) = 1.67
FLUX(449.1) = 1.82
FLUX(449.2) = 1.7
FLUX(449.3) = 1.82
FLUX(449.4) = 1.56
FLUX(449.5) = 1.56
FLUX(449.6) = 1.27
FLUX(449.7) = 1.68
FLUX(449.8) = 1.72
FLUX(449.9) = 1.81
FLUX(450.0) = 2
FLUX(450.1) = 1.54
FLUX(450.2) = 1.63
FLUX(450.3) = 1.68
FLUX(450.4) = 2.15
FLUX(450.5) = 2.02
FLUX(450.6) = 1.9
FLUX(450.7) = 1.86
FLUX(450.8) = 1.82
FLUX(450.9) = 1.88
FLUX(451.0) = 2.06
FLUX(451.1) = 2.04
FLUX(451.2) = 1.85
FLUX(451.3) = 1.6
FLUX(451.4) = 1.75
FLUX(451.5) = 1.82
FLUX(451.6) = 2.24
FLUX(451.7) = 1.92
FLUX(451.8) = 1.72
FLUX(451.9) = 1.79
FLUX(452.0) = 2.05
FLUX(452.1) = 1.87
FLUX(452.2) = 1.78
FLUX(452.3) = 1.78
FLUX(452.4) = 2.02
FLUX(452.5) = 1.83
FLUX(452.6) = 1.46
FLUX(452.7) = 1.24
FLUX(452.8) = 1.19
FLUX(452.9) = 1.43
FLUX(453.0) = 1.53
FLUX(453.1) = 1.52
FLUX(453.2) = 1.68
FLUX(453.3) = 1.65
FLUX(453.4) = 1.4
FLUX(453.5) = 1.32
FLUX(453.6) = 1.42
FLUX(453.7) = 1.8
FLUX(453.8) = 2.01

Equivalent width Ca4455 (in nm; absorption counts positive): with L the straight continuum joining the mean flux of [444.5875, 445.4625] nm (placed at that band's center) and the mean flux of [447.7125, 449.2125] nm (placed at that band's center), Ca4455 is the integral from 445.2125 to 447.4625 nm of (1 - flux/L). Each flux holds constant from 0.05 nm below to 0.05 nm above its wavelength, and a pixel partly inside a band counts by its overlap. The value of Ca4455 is 0.26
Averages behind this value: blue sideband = 1.59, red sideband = 1.72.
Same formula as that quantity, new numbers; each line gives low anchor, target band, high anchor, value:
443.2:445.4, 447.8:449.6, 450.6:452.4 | 0.059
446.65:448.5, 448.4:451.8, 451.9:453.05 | -0.246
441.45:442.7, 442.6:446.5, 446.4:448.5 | 0.153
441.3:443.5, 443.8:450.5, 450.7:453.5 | -0.264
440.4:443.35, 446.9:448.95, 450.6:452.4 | -0.056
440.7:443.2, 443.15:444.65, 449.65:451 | -0.040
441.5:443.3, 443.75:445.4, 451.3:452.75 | -0.125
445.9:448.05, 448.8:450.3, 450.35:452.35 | 0.085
